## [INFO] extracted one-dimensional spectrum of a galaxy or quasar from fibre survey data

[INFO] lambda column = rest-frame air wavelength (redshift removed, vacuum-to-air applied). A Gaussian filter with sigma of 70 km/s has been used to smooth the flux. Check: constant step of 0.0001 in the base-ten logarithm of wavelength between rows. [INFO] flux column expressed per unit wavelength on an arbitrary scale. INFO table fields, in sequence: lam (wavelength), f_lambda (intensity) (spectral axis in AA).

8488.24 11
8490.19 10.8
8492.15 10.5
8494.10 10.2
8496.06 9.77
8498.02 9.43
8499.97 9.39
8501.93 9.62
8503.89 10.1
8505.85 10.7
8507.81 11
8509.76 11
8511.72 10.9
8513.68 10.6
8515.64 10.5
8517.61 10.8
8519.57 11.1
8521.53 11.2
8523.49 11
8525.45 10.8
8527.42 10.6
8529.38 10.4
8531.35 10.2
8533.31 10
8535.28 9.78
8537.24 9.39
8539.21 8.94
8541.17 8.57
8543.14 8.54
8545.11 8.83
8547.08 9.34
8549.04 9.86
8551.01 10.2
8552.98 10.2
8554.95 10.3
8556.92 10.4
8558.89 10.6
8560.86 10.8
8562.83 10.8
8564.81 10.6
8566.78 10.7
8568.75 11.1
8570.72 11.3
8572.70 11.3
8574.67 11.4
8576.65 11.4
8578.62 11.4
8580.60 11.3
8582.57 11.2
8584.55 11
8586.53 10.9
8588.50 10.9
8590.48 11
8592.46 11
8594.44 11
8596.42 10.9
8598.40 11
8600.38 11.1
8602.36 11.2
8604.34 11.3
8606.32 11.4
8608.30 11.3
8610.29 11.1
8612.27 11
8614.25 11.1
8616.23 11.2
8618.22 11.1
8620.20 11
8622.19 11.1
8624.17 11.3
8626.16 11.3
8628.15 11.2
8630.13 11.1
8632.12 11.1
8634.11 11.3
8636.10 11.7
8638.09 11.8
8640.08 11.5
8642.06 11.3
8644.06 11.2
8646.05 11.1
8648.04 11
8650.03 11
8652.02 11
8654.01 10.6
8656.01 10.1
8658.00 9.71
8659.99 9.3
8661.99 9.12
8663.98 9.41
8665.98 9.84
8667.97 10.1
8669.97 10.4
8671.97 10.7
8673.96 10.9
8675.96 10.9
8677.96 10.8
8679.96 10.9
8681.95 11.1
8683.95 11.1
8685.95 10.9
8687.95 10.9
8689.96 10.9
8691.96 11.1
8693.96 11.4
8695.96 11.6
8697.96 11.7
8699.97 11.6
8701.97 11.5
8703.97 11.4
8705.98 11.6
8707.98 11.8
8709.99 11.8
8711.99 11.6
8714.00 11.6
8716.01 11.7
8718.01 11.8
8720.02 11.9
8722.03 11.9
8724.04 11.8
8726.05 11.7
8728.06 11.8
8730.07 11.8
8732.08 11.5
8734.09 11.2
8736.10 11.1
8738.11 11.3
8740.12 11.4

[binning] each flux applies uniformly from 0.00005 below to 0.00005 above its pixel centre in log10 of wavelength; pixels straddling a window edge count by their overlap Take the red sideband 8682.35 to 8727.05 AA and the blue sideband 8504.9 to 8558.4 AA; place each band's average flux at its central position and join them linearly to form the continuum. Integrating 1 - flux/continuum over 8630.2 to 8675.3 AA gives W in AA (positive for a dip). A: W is 1.8 AA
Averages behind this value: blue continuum 10.2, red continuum 11.5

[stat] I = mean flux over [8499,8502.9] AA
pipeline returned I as 9.5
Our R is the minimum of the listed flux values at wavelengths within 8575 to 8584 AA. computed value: 11.2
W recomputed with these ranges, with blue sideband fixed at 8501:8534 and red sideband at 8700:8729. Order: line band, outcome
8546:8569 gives 1.0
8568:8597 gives -0.4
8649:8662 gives 1.4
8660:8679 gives 2.1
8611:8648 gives 0.0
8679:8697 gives 0.7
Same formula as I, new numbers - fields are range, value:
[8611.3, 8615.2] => 11.1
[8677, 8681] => 10.9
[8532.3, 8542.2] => 9.34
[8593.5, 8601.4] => 11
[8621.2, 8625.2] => 11.2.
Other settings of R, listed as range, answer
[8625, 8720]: 9.12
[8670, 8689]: 10.7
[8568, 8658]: 9.71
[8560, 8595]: 10.6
